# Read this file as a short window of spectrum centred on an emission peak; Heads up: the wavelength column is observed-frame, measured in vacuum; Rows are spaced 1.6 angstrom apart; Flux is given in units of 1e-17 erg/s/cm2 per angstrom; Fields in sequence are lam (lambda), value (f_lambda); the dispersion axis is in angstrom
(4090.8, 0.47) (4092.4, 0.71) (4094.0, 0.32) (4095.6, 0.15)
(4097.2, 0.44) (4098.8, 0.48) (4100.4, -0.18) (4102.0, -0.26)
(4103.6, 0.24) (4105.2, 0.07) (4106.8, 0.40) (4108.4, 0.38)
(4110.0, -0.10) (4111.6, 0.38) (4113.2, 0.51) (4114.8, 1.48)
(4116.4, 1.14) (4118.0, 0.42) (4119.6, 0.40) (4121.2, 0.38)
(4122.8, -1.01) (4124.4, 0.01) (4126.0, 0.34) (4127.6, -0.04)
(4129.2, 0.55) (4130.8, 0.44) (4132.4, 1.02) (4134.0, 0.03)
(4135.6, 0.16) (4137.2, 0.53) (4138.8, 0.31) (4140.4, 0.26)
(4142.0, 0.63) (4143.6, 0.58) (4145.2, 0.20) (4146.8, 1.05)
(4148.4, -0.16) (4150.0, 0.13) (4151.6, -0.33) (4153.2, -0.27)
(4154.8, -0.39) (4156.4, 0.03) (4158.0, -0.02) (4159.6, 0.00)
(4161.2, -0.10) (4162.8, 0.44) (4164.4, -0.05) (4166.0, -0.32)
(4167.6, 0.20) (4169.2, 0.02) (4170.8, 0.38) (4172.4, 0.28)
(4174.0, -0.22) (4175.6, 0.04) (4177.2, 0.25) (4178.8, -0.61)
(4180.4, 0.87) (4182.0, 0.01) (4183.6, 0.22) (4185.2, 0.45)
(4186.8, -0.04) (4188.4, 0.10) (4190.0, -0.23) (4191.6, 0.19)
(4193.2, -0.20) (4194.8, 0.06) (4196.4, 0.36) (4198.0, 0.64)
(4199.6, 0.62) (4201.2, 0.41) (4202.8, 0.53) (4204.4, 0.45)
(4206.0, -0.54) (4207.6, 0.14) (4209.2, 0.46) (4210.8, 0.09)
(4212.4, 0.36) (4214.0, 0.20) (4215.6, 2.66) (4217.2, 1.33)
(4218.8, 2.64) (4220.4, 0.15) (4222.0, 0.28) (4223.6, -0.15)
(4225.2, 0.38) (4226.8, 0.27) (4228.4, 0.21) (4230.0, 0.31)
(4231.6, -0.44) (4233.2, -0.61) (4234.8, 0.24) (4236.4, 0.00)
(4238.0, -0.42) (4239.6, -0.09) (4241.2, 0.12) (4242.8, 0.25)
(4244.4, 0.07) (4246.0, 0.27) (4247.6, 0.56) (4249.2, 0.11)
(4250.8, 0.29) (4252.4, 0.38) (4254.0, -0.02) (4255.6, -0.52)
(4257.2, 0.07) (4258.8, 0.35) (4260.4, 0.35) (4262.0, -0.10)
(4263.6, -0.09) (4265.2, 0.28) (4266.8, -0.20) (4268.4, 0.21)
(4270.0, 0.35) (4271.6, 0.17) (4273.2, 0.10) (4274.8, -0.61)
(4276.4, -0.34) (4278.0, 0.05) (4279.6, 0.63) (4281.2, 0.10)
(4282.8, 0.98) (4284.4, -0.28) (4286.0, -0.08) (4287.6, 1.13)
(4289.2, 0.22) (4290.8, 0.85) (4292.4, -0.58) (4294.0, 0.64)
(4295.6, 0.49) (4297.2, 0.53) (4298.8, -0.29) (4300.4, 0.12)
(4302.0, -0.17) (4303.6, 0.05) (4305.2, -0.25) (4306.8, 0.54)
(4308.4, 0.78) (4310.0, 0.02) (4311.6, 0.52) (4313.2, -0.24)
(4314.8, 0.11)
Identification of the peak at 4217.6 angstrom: [O II]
